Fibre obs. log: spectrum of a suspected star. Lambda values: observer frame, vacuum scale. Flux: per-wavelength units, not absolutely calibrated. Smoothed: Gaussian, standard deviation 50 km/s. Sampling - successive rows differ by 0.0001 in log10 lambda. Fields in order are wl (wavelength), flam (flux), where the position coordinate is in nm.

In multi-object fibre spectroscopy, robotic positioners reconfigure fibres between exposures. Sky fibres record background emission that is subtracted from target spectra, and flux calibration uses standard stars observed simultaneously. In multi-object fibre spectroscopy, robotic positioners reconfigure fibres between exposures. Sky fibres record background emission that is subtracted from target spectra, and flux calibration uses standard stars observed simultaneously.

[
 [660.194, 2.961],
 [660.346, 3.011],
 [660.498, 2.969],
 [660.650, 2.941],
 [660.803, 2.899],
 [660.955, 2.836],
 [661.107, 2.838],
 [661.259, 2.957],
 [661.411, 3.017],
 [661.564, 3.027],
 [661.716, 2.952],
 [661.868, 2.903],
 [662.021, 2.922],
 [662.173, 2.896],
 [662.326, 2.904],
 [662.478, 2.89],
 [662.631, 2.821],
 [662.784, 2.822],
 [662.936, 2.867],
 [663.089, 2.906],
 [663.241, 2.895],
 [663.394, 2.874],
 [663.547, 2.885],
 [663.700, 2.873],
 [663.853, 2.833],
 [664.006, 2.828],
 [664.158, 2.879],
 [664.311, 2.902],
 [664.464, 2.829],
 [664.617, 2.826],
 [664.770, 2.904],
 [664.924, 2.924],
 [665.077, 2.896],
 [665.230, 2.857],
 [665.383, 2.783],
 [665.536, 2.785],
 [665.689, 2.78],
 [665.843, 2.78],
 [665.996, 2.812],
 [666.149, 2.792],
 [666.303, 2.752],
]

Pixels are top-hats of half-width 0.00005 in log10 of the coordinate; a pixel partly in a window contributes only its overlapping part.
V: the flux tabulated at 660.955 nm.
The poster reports 2.836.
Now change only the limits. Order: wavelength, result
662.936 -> 2.867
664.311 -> 2.902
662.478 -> 2.89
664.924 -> 2.924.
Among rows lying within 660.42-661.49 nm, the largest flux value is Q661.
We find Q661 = 3.017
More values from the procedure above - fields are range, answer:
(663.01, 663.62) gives 2.906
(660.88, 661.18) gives 2.838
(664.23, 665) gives 2.924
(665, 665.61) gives 2.896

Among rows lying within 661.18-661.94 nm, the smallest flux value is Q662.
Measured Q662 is 2.903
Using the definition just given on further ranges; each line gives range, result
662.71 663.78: 2.822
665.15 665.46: 2.783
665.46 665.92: 2.78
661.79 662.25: 2.896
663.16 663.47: 2.874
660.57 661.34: 2.836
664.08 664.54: 2.829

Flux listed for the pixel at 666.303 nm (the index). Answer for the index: 2.752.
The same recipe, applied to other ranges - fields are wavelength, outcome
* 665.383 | 2.783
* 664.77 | 2.904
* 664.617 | 2.826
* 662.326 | 2.904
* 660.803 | 2.899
